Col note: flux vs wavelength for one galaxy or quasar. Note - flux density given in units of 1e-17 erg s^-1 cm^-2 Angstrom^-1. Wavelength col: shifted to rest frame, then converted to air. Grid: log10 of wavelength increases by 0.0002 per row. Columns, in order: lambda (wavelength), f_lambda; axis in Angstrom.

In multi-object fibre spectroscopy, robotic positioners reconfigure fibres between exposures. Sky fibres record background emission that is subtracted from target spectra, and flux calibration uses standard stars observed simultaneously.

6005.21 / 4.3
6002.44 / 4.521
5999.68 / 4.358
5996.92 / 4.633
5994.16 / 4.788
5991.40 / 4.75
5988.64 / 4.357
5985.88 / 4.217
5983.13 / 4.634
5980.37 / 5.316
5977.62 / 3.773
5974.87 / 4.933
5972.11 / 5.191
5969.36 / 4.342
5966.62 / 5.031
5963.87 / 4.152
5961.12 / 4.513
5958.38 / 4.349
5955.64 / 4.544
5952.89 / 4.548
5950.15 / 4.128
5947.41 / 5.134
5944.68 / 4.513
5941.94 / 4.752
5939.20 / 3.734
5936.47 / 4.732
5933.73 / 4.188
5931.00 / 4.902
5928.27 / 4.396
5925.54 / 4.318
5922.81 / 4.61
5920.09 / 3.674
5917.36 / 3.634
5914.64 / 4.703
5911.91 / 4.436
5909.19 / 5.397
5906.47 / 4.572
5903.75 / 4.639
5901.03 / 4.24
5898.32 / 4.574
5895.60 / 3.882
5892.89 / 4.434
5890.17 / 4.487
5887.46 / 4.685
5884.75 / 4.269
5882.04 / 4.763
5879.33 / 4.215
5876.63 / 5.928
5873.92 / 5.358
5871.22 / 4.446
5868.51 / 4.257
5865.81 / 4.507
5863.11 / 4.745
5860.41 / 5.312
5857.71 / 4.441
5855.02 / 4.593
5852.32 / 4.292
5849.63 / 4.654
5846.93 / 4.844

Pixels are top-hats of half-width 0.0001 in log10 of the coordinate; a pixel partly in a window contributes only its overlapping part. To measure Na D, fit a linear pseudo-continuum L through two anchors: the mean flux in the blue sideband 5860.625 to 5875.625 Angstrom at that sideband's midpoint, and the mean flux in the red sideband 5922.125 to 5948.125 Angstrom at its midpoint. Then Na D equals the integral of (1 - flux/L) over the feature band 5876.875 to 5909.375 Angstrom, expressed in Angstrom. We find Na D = 0.9 Angstrom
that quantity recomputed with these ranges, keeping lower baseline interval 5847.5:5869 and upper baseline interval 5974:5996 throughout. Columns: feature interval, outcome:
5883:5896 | 0.6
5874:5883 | -0.8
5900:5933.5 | 1.1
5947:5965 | 0.6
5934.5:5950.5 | 0.3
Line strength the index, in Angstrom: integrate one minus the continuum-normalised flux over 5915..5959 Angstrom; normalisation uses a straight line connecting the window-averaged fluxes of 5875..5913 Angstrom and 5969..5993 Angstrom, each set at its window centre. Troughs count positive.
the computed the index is 2.2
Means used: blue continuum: 4.62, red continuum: 4.62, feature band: 4.39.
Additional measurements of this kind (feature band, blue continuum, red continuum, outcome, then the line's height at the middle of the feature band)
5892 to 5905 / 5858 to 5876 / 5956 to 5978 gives 1.04 Angstrom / 4.73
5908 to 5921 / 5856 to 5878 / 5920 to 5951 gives 0.59 Angstrom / 4.59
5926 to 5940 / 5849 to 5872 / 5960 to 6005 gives 0.53 Angstrom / 4.59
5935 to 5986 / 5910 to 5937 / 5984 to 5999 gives -1.12 Angstrom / 4.46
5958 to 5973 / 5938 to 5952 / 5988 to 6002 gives -0.26 Angstrom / 4.51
